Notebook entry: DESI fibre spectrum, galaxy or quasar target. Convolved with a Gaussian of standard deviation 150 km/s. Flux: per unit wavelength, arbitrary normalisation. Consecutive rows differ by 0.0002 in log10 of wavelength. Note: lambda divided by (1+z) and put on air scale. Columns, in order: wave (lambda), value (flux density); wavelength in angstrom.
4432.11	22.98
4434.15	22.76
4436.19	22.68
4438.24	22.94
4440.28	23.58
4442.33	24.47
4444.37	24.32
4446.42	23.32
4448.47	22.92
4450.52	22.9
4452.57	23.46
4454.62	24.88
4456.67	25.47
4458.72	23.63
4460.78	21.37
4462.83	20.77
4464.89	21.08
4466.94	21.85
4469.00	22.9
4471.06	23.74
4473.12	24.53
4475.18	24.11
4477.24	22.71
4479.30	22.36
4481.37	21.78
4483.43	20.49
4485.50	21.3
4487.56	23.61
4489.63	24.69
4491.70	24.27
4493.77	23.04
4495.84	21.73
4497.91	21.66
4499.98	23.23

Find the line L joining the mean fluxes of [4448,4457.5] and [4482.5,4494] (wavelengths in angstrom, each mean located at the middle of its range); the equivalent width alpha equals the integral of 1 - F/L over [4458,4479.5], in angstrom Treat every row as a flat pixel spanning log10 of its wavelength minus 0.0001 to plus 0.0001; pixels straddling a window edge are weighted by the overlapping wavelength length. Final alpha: 0.8 angstrom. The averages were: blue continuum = 24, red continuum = 22.9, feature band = 22.6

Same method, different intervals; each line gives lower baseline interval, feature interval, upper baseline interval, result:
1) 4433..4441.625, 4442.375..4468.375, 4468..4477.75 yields 0.3 angstrom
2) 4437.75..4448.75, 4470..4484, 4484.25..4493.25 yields 0.3 angstrom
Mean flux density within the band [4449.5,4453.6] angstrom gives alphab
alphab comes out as 23.2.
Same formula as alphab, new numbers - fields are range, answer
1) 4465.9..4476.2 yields 23.4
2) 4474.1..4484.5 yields 22.3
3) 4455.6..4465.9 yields 22.5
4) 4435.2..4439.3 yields 22.8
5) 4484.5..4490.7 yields 23.2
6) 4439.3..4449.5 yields 23.7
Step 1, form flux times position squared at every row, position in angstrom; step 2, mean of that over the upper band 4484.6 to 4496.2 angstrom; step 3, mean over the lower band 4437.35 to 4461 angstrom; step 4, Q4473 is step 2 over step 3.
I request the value 1.0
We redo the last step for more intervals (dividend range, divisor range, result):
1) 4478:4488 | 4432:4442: 0.97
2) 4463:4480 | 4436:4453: 0.99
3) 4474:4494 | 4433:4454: 1.00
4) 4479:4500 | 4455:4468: 1.01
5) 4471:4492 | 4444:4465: 1.00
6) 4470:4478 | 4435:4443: 1.04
